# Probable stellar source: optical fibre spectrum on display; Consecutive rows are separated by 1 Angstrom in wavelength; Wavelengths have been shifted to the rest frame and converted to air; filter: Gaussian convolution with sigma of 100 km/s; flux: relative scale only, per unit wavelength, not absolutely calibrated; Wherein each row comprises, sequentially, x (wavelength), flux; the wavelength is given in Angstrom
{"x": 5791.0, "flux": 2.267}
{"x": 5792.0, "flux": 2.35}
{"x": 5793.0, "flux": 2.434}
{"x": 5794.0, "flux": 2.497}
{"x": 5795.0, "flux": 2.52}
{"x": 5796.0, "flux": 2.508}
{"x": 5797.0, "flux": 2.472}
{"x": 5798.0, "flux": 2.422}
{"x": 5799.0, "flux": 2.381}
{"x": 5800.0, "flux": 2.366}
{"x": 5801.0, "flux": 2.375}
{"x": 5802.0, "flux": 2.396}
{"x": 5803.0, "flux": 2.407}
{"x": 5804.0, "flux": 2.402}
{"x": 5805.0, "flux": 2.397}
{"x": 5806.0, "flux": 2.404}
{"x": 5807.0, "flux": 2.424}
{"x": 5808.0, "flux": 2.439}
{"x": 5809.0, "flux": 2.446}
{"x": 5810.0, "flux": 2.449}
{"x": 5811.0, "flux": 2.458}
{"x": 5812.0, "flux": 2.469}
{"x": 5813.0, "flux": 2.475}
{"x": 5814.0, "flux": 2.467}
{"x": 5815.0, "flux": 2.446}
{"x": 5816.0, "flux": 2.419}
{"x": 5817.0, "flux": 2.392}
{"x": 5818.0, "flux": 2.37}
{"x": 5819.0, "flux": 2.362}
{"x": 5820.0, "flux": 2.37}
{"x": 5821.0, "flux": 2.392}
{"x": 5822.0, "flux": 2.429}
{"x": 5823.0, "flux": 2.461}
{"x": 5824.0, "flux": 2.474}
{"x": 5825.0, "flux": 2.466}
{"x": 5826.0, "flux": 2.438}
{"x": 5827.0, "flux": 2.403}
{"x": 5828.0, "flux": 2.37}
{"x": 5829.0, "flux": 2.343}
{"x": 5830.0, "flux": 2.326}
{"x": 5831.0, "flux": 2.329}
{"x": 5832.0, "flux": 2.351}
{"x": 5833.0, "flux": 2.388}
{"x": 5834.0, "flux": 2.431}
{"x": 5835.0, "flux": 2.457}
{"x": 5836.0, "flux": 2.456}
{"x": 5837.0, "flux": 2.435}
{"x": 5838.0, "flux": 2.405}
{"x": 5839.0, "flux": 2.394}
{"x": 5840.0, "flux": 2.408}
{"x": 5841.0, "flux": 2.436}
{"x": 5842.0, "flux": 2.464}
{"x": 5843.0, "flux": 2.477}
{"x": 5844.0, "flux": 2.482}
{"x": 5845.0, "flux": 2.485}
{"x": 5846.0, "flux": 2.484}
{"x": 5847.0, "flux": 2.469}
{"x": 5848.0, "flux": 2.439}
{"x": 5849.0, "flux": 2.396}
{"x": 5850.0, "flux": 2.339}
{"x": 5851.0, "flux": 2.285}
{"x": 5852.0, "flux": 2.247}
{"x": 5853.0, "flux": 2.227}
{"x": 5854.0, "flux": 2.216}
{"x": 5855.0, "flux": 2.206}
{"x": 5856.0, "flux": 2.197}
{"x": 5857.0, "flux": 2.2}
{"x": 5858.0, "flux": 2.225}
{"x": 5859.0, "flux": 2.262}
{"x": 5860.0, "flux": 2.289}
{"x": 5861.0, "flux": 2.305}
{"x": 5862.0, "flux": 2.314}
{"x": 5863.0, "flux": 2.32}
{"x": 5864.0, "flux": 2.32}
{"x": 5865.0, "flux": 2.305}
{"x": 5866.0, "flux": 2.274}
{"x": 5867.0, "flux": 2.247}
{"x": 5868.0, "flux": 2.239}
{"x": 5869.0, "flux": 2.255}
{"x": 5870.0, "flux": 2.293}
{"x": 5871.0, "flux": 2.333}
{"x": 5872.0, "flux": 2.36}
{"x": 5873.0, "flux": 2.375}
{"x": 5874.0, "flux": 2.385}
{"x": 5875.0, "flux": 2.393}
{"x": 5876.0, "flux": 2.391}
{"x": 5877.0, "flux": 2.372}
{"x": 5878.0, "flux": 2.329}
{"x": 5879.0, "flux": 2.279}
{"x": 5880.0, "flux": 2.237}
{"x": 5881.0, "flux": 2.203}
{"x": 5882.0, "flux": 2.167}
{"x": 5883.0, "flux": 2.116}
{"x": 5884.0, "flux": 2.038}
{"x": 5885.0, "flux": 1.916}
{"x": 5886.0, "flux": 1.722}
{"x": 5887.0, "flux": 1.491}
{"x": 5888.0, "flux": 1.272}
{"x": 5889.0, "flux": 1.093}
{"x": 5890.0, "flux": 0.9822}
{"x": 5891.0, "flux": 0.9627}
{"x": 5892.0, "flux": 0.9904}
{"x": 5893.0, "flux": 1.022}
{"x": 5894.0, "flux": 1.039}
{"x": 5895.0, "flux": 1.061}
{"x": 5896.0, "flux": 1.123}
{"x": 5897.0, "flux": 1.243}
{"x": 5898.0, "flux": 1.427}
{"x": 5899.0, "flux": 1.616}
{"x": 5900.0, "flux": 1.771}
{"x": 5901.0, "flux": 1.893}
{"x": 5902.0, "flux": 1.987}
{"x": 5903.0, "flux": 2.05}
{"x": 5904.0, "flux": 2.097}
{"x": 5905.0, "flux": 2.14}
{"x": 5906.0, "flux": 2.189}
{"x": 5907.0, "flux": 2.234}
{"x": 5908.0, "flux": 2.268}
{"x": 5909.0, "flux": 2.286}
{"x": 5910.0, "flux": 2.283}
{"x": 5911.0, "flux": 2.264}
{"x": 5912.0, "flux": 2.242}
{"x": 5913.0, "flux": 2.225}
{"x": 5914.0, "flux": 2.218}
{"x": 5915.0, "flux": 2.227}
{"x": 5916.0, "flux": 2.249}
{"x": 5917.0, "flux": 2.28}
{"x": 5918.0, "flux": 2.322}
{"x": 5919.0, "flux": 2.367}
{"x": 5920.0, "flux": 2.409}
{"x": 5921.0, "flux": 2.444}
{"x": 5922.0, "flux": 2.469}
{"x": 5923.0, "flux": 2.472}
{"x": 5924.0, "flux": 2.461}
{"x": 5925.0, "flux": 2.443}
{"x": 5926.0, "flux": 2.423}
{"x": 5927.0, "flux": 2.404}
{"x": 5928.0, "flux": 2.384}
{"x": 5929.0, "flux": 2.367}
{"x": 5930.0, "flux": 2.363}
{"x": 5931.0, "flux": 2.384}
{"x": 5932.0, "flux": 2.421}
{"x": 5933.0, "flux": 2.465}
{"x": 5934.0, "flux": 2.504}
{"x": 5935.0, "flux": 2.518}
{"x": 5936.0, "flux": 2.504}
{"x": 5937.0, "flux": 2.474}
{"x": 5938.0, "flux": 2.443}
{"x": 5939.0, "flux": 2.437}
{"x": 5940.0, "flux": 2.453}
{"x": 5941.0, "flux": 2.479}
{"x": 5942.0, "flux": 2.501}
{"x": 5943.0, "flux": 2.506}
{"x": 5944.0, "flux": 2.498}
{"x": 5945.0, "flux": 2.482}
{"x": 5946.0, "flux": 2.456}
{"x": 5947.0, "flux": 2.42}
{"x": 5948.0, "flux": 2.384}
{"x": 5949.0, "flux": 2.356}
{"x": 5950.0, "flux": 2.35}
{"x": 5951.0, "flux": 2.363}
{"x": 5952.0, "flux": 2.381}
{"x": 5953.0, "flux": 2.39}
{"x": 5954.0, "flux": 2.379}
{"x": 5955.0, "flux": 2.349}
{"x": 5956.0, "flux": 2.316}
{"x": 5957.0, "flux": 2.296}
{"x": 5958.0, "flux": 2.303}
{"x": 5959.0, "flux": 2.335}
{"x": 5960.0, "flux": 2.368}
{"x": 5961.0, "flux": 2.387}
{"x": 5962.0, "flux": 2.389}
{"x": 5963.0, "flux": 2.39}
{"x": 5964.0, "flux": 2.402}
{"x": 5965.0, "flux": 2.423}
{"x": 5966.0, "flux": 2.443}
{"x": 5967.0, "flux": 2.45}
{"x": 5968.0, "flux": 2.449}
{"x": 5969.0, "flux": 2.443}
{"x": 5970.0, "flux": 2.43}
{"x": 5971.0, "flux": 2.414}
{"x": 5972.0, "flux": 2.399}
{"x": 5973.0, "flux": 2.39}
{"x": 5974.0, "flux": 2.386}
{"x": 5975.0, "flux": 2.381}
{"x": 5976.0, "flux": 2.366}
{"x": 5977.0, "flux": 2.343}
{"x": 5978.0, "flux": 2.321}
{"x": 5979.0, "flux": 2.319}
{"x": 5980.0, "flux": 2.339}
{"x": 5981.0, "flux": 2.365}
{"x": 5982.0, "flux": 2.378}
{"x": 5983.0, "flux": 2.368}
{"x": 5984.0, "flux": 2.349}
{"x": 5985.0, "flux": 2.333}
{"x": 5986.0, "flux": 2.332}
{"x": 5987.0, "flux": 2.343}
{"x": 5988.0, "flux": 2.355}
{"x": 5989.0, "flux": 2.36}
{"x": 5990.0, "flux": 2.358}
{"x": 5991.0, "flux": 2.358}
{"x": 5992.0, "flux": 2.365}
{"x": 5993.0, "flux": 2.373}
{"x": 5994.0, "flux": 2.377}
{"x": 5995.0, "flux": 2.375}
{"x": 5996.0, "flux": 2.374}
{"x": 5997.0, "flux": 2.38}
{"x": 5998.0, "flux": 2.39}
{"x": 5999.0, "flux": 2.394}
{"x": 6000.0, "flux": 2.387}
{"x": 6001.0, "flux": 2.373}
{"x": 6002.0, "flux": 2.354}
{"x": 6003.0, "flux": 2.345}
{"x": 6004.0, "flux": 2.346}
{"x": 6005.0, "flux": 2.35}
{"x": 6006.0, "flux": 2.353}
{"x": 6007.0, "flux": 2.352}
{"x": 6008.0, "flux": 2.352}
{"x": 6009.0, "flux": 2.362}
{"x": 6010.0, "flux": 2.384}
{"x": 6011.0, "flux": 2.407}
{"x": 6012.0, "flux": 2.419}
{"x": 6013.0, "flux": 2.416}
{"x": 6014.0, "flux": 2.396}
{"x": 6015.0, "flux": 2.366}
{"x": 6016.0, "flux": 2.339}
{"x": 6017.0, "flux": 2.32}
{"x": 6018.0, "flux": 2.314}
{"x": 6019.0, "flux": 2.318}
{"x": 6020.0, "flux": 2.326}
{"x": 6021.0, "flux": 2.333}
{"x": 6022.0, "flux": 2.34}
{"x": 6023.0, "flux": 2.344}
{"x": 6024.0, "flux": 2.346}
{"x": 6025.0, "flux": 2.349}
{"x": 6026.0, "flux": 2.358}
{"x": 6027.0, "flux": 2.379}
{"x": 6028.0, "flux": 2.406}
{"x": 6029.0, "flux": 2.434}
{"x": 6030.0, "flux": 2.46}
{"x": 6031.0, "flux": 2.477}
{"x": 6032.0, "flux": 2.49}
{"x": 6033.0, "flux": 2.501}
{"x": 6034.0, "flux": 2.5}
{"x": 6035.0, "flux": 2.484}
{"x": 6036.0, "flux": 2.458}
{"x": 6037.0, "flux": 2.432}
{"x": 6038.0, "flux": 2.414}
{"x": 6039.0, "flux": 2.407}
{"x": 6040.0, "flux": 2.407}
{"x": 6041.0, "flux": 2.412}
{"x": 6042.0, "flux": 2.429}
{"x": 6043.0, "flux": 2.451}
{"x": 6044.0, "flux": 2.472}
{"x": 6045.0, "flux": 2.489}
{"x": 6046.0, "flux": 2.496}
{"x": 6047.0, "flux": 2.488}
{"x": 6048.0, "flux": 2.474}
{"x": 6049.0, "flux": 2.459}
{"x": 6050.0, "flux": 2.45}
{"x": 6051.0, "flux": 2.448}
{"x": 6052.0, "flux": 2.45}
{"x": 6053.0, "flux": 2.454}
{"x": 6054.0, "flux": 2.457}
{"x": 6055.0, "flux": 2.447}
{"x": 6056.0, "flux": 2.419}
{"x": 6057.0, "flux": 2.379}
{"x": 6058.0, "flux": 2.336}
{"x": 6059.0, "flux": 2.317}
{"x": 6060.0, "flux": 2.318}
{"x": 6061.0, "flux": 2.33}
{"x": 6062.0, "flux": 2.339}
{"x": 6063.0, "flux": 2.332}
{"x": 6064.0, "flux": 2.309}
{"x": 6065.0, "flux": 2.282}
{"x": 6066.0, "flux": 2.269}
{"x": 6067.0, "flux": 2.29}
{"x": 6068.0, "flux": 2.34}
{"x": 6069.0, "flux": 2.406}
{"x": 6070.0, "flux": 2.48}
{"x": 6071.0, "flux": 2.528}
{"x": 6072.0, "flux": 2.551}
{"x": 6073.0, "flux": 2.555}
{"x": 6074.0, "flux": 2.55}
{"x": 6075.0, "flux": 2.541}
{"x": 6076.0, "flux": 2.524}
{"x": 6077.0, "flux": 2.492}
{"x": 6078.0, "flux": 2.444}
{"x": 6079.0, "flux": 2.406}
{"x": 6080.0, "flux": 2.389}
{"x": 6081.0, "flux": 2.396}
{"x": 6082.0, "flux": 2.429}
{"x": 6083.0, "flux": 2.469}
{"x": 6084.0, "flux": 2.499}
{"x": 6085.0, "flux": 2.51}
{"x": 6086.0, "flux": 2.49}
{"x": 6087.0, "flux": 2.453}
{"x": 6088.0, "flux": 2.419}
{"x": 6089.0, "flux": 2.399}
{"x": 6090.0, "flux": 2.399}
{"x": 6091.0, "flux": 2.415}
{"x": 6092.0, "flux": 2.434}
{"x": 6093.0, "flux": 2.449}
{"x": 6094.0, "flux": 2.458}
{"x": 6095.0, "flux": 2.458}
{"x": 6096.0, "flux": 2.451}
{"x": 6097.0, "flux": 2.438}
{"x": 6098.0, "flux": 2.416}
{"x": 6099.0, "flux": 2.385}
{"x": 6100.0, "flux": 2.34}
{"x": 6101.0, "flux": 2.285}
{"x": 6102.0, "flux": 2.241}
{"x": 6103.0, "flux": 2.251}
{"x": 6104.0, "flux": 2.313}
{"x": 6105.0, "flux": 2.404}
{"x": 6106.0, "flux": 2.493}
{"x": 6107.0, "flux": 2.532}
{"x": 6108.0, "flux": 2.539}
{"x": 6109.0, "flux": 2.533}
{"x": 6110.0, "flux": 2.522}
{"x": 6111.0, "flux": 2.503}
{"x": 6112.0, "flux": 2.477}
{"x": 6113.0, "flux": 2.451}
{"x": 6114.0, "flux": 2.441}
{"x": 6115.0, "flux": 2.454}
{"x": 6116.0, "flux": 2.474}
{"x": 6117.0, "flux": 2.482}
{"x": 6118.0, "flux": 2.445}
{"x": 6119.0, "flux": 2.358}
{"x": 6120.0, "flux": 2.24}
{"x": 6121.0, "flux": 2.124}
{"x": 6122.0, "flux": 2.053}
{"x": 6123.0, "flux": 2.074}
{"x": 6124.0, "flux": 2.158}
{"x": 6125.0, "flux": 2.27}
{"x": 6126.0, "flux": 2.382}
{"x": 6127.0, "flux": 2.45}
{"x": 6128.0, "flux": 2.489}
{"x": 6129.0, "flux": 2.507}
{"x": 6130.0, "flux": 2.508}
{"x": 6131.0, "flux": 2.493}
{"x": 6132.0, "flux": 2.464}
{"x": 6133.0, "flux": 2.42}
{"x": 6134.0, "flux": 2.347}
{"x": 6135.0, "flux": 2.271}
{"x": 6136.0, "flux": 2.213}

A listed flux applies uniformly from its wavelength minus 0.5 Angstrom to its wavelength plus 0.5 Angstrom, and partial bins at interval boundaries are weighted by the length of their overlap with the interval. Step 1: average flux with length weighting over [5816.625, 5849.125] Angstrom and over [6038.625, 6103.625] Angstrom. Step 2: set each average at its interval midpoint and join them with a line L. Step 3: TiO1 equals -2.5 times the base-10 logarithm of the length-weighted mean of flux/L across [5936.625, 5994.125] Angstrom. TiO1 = 0.01 mag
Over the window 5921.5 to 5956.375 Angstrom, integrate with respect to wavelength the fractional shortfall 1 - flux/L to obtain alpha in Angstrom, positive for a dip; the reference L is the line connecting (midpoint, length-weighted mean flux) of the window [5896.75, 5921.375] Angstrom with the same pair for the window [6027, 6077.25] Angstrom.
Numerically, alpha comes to -4.0 Angstrom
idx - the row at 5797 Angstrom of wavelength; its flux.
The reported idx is 2.472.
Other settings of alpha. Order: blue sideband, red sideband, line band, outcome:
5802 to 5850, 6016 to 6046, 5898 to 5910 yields 1.91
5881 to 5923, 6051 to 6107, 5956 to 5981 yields -3.70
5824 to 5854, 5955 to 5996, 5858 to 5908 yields 9.44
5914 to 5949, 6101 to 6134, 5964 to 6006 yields 0.63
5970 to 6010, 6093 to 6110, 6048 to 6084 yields -0.32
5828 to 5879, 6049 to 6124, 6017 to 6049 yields -0.33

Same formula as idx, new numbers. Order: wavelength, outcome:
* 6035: 2.484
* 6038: 2.414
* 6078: 2.444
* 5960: 2.368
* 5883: 2.116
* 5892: 0.9904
